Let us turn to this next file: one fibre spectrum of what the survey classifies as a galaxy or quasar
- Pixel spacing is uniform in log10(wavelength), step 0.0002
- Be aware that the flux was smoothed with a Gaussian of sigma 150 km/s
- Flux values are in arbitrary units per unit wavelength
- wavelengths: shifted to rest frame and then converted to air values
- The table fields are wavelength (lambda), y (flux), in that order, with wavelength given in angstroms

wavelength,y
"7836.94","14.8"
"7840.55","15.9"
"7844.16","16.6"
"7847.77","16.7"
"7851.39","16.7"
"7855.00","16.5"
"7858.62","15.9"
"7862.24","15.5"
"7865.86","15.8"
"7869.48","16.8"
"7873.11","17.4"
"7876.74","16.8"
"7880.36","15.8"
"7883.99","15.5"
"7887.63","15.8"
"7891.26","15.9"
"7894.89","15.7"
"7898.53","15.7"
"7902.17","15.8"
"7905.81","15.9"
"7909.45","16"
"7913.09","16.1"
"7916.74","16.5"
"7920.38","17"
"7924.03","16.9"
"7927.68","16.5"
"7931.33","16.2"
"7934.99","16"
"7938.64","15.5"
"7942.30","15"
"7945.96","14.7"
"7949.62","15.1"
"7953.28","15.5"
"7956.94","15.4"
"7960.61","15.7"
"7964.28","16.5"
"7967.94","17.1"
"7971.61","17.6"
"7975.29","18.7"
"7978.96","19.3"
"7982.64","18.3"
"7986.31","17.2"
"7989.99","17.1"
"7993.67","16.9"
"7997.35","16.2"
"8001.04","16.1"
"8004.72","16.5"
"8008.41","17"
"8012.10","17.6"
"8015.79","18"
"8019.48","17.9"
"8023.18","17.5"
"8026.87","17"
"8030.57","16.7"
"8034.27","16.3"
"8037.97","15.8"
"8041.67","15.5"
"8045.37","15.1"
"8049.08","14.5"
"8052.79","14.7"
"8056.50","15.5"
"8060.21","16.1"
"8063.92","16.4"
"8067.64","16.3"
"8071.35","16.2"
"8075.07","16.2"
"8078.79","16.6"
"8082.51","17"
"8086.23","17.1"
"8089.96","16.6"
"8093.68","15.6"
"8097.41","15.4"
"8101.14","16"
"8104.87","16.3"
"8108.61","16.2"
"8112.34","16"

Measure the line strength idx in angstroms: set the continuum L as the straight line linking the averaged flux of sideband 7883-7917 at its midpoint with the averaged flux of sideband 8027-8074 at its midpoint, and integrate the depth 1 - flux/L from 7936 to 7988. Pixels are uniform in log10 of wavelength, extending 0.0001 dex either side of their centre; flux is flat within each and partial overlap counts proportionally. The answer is -2.3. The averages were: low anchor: 15.9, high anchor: 15.8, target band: 16.5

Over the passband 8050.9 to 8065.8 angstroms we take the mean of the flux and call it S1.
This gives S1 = 15.7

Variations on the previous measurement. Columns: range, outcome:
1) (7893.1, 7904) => 15.7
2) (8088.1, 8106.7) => 16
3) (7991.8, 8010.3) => 16.5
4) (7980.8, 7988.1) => 17.8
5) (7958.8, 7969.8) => 16.4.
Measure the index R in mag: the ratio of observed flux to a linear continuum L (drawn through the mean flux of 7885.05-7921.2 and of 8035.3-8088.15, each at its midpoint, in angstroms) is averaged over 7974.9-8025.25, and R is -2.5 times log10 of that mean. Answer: -0.094 mag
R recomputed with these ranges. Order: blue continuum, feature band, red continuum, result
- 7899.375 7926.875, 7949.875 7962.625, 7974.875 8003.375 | 0.10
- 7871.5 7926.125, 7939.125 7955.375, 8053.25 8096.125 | 0.08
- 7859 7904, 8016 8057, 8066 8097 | 0.01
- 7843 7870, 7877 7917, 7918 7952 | 0.01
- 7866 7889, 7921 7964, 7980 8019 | 0.07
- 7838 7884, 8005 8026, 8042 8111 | -0.09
